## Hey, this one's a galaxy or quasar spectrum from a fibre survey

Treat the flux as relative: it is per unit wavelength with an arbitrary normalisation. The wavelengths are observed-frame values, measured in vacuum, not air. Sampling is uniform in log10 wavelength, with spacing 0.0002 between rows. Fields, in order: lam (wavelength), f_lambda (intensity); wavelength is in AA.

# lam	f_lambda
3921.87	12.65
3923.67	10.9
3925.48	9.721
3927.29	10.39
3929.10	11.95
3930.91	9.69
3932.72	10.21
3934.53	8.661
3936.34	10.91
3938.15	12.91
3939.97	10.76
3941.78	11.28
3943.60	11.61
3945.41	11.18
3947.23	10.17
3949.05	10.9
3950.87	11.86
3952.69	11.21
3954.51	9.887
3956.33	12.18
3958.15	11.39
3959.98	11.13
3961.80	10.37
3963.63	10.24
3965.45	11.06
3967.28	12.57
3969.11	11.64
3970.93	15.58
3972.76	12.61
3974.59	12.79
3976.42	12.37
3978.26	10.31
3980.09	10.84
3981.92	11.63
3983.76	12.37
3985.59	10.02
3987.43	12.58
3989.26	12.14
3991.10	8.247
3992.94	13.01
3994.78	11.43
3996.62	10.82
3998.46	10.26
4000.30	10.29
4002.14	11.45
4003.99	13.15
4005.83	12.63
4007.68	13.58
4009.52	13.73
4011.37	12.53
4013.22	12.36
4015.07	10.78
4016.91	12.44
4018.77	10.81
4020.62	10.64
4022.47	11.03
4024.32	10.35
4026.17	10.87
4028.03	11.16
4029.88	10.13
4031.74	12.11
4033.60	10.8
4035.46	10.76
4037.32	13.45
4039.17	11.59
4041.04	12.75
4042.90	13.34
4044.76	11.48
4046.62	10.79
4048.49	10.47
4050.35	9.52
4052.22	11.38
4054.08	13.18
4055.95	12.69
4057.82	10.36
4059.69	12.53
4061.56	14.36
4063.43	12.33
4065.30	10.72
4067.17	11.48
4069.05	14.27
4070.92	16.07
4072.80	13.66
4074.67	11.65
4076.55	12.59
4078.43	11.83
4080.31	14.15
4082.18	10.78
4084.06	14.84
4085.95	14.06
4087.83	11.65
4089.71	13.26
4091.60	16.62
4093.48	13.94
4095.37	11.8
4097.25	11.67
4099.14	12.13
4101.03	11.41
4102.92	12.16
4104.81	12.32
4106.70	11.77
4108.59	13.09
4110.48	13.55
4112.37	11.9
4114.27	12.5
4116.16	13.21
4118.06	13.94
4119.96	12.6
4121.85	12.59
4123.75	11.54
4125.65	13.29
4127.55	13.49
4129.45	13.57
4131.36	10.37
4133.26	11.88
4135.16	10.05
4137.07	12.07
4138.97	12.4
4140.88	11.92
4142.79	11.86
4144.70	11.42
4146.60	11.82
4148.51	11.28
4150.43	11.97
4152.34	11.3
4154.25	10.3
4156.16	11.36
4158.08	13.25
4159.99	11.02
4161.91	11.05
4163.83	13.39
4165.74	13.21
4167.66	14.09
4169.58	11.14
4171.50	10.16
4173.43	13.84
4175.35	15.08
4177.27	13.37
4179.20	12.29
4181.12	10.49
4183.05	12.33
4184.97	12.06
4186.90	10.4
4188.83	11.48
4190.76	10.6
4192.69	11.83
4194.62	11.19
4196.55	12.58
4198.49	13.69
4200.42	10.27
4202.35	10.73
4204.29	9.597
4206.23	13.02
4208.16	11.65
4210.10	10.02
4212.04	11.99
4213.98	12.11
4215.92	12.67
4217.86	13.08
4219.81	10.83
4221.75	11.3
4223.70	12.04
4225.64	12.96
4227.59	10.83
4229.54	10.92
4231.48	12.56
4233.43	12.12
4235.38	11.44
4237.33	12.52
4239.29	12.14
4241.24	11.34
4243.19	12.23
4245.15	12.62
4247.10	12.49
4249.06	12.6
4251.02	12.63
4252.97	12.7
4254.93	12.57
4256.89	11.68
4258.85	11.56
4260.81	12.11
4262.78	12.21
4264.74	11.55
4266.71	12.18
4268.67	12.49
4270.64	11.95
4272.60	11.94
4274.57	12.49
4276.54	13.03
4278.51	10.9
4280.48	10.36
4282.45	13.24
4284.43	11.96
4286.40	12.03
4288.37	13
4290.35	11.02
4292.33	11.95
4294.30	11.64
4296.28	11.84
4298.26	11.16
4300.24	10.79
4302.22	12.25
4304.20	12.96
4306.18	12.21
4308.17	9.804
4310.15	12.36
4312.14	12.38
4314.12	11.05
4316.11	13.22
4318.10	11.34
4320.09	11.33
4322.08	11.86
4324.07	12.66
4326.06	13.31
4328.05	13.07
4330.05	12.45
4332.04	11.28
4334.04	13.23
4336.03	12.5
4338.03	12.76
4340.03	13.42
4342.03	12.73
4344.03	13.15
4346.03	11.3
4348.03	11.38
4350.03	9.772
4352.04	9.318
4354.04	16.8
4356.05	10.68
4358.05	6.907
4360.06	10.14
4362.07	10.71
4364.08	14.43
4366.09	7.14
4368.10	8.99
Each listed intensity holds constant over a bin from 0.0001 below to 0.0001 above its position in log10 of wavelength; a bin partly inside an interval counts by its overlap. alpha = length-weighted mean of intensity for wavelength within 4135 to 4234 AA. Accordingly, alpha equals 11.8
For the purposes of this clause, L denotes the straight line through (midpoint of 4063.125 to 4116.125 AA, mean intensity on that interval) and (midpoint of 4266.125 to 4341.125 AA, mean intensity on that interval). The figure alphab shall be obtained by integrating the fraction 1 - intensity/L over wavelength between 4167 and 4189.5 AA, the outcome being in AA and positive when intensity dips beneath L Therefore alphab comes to 0.5 AA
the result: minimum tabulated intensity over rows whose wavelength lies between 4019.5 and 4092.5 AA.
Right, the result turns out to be 9.52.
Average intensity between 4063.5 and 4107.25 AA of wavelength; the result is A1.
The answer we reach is 12.8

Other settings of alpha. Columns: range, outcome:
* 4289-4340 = 12.1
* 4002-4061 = 11.7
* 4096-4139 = 12.3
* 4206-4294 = 12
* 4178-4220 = 11.6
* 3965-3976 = 12.8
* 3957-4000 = 11.5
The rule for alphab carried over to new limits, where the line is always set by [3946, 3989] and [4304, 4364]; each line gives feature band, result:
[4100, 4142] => -2.3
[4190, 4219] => 0.3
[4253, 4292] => -0.6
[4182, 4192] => 0.3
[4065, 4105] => -4.3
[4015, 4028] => 0.7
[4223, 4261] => -0.9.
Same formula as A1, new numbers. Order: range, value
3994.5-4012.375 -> 12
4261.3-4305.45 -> 12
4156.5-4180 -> 12.6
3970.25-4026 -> 11.7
